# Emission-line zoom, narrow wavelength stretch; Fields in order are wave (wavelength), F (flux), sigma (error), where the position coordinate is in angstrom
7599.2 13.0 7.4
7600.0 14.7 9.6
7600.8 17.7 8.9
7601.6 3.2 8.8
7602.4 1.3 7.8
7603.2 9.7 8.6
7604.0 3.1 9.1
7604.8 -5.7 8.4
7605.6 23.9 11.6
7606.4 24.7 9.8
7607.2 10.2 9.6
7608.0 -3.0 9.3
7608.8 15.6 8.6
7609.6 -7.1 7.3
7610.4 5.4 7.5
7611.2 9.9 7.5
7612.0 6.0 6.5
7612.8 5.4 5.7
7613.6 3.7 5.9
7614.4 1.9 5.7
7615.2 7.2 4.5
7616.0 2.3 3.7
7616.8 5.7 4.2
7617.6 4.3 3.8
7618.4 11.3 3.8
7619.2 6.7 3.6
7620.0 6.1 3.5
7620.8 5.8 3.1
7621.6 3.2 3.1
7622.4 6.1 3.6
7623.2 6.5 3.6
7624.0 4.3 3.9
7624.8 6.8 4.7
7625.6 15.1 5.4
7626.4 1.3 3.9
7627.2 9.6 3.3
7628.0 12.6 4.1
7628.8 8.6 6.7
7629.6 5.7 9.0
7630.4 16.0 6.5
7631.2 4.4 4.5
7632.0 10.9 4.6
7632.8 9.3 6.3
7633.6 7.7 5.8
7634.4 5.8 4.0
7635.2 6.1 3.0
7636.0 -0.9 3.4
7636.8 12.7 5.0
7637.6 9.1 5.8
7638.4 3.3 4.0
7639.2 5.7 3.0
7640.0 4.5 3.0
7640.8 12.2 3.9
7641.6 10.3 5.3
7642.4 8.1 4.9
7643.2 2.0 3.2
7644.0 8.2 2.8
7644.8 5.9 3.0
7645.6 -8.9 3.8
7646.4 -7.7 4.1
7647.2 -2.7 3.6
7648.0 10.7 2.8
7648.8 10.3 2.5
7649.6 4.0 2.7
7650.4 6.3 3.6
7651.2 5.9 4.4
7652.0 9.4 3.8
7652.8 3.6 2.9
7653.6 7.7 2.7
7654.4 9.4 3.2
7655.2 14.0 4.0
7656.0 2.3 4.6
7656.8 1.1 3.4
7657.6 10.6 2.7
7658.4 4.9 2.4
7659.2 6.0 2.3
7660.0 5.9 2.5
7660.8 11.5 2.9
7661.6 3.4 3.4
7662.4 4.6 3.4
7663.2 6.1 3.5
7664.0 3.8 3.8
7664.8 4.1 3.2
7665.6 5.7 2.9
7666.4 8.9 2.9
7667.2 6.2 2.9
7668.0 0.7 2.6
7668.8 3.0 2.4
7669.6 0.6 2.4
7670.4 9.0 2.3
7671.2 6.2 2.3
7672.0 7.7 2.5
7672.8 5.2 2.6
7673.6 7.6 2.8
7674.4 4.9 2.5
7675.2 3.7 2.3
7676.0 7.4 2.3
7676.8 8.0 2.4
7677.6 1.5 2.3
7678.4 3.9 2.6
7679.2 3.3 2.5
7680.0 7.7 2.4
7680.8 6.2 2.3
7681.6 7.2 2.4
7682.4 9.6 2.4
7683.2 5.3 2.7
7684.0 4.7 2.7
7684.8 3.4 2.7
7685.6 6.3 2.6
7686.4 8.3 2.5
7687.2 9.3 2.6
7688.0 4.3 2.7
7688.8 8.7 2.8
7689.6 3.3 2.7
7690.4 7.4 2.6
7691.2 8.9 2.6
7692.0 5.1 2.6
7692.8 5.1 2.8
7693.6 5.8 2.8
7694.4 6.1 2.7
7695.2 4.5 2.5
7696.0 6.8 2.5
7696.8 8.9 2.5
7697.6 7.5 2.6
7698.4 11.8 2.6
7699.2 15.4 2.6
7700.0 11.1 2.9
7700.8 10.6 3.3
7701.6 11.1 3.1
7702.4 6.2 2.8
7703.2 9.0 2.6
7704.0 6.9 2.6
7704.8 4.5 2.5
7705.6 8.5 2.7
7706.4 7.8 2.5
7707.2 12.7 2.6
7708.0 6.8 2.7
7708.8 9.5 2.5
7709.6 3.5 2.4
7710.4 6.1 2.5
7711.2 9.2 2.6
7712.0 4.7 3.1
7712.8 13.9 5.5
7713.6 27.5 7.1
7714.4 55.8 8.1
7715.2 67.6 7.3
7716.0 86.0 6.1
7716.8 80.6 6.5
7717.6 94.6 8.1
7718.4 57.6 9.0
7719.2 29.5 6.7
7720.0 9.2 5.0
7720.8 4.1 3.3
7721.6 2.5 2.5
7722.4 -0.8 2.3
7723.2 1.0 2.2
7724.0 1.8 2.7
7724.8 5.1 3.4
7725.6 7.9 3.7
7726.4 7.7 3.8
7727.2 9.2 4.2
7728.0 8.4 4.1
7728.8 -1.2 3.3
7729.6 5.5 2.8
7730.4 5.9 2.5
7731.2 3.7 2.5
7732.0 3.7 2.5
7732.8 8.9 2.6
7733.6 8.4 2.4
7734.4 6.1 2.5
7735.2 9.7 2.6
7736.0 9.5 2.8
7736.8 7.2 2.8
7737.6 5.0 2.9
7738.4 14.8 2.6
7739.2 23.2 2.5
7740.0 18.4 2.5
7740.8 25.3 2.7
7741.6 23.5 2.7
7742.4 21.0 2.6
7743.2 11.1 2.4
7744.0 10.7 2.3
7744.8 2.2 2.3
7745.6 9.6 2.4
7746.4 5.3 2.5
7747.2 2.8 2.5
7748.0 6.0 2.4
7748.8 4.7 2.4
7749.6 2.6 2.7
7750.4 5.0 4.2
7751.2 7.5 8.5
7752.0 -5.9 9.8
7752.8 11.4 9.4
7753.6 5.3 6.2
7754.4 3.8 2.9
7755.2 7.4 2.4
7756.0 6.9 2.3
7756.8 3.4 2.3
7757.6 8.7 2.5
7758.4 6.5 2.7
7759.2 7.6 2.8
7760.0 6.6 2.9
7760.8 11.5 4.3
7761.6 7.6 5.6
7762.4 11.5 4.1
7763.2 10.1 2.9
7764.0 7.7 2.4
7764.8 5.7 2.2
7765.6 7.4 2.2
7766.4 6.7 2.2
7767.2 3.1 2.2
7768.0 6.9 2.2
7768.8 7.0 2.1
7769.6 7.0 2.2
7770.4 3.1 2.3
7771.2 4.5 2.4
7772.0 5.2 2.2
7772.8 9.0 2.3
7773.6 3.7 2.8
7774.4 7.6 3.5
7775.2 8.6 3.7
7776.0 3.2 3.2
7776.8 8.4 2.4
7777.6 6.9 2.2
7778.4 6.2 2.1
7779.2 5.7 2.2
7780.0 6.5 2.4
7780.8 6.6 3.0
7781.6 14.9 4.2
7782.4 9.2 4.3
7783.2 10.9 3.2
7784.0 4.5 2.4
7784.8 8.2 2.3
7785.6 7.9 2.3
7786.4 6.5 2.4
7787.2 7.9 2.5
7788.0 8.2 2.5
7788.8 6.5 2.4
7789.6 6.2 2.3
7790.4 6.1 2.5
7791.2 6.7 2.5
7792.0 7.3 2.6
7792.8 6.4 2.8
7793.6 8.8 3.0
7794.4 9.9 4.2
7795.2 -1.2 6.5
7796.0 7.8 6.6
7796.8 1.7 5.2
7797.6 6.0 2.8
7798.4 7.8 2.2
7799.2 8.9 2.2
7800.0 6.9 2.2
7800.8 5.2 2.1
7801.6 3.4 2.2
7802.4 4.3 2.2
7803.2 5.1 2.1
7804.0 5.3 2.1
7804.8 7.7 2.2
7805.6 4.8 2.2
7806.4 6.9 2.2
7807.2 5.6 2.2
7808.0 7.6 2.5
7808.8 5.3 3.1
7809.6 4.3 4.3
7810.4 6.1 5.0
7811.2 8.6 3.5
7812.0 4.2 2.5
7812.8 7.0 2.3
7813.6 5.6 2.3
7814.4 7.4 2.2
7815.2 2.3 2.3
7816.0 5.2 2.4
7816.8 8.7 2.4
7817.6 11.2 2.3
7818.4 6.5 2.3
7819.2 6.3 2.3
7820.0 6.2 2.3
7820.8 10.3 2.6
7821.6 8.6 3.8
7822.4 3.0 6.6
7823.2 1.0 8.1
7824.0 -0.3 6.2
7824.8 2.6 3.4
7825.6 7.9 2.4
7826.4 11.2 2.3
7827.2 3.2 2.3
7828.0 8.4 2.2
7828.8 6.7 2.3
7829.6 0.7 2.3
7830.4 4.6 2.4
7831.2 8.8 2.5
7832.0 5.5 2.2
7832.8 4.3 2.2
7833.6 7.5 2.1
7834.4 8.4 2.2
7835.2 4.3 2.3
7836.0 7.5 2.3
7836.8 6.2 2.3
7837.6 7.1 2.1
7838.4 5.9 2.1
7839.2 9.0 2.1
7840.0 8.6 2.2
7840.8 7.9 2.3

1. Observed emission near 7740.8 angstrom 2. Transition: [N II]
